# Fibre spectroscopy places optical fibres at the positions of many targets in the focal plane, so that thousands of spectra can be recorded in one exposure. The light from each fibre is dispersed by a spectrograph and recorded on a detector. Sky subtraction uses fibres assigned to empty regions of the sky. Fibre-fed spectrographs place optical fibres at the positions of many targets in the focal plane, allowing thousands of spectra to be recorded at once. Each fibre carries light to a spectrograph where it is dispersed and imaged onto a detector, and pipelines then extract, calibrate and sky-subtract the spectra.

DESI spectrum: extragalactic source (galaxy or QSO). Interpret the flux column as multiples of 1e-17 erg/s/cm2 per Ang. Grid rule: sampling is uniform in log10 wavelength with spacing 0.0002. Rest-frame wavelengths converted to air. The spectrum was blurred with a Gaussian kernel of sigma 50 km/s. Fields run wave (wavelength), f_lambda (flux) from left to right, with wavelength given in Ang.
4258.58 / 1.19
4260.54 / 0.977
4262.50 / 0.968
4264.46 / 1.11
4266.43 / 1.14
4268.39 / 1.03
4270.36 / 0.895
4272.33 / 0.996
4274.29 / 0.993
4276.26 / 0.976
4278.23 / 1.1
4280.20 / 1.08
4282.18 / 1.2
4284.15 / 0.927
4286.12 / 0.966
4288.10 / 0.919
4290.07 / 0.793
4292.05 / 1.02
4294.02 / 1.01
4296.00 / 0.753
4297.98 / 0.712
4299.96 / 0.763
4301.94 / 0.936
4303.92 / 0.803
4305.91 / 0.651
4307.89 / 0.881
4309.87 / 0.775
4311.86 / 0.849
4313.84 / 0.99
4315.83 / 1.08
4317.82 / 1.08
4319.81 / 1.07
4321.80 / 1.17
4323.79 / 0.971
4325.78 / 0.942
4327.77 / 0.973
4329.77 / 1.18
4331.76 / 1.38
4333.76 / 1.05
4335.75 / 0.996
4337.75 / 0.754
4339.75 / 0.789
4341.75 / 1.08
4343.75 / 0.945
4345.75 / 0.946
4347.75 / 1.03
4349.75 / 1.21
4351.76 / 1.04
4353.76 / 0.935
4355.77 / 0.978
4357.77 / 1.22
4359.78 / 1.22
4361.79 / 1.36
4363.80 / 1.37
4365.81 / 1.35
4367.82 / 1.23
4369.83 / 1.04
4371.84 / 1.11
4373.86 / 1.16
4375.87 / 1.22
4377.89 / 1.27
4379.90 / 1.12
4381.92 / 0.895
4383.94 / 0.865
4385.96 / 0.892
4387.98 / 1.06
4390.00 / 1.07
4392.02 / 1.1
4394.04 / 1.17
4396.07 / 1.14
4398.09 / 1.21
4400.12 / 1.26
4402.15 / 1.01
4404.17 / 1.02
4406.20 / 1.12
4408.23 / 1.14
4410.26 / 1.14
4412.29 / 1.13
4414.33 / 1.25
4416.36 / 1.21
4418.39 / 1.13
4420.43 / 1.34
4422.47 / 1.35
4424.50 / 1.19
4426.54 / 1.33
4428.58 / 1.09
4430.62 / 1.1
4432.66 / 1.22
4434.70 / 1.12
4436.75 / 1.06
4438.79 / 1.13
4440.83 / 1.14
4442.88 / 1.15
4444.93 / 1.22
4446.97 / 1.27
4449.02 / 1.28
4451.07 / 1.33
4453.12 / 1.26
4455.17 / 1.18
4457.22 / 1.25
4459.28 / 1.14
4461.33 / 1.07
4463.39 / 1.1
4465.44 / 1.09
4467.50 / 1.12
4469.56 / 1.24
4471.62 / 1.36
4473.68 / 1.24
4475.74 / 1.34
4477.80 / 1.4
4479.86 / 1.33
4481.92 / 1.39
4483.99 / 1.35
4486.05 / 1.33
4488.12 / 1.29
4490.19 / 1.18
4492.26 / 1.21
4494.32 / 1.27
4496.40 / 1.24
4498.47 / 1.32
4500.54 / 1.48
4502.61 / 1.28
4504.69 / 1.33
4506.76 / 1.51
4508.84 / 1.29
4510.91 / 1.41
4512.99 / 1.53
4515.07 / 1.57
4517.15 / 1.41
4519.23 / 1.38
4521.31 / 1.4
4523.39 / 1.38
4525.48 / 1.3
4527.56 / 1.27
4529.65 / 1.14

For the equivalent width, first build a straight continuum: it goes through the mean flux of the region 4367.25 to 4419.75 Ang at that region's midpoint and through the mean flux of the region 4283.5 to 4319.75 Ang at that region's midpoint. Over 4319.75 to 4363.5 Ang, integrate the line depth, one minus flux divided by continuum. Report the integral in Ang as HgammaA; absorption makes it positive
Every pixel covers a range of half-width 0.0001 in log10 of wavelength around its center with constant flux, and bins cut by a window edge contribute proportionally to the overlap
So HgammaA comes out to -3.29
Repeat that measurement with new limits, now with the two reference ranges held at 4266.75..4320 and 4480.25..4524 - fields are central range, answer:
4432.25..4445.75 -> 1.0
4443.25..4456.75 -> 0.0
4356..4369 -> -2.3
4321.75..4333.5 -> -1.0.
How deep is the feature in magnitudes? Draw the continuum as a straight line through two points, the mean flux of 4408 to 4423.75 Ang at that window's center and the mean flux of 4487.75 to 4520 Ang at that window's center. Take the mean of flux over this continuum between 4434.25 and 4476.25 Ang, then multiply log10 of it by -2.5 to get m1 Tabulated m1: 0.07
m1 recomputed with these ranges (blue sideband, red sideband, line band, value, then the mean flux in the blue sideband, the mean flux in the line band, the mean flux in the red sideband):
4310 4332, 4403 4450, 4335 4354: 0.10 mag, 1.04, 0.974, 1.18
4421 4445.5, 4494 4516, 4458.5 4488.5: 0.04 mag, 1.18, 1.25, 1.39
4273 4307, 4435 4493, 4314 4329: -0.07 mag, 0.918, 1.04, 1.23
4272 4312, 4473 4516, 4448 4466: 0.07 mag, 0.909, 1.19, 1.35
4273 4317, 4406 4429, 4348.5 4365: -0.10 mag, 0.918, 1.17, 1.21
